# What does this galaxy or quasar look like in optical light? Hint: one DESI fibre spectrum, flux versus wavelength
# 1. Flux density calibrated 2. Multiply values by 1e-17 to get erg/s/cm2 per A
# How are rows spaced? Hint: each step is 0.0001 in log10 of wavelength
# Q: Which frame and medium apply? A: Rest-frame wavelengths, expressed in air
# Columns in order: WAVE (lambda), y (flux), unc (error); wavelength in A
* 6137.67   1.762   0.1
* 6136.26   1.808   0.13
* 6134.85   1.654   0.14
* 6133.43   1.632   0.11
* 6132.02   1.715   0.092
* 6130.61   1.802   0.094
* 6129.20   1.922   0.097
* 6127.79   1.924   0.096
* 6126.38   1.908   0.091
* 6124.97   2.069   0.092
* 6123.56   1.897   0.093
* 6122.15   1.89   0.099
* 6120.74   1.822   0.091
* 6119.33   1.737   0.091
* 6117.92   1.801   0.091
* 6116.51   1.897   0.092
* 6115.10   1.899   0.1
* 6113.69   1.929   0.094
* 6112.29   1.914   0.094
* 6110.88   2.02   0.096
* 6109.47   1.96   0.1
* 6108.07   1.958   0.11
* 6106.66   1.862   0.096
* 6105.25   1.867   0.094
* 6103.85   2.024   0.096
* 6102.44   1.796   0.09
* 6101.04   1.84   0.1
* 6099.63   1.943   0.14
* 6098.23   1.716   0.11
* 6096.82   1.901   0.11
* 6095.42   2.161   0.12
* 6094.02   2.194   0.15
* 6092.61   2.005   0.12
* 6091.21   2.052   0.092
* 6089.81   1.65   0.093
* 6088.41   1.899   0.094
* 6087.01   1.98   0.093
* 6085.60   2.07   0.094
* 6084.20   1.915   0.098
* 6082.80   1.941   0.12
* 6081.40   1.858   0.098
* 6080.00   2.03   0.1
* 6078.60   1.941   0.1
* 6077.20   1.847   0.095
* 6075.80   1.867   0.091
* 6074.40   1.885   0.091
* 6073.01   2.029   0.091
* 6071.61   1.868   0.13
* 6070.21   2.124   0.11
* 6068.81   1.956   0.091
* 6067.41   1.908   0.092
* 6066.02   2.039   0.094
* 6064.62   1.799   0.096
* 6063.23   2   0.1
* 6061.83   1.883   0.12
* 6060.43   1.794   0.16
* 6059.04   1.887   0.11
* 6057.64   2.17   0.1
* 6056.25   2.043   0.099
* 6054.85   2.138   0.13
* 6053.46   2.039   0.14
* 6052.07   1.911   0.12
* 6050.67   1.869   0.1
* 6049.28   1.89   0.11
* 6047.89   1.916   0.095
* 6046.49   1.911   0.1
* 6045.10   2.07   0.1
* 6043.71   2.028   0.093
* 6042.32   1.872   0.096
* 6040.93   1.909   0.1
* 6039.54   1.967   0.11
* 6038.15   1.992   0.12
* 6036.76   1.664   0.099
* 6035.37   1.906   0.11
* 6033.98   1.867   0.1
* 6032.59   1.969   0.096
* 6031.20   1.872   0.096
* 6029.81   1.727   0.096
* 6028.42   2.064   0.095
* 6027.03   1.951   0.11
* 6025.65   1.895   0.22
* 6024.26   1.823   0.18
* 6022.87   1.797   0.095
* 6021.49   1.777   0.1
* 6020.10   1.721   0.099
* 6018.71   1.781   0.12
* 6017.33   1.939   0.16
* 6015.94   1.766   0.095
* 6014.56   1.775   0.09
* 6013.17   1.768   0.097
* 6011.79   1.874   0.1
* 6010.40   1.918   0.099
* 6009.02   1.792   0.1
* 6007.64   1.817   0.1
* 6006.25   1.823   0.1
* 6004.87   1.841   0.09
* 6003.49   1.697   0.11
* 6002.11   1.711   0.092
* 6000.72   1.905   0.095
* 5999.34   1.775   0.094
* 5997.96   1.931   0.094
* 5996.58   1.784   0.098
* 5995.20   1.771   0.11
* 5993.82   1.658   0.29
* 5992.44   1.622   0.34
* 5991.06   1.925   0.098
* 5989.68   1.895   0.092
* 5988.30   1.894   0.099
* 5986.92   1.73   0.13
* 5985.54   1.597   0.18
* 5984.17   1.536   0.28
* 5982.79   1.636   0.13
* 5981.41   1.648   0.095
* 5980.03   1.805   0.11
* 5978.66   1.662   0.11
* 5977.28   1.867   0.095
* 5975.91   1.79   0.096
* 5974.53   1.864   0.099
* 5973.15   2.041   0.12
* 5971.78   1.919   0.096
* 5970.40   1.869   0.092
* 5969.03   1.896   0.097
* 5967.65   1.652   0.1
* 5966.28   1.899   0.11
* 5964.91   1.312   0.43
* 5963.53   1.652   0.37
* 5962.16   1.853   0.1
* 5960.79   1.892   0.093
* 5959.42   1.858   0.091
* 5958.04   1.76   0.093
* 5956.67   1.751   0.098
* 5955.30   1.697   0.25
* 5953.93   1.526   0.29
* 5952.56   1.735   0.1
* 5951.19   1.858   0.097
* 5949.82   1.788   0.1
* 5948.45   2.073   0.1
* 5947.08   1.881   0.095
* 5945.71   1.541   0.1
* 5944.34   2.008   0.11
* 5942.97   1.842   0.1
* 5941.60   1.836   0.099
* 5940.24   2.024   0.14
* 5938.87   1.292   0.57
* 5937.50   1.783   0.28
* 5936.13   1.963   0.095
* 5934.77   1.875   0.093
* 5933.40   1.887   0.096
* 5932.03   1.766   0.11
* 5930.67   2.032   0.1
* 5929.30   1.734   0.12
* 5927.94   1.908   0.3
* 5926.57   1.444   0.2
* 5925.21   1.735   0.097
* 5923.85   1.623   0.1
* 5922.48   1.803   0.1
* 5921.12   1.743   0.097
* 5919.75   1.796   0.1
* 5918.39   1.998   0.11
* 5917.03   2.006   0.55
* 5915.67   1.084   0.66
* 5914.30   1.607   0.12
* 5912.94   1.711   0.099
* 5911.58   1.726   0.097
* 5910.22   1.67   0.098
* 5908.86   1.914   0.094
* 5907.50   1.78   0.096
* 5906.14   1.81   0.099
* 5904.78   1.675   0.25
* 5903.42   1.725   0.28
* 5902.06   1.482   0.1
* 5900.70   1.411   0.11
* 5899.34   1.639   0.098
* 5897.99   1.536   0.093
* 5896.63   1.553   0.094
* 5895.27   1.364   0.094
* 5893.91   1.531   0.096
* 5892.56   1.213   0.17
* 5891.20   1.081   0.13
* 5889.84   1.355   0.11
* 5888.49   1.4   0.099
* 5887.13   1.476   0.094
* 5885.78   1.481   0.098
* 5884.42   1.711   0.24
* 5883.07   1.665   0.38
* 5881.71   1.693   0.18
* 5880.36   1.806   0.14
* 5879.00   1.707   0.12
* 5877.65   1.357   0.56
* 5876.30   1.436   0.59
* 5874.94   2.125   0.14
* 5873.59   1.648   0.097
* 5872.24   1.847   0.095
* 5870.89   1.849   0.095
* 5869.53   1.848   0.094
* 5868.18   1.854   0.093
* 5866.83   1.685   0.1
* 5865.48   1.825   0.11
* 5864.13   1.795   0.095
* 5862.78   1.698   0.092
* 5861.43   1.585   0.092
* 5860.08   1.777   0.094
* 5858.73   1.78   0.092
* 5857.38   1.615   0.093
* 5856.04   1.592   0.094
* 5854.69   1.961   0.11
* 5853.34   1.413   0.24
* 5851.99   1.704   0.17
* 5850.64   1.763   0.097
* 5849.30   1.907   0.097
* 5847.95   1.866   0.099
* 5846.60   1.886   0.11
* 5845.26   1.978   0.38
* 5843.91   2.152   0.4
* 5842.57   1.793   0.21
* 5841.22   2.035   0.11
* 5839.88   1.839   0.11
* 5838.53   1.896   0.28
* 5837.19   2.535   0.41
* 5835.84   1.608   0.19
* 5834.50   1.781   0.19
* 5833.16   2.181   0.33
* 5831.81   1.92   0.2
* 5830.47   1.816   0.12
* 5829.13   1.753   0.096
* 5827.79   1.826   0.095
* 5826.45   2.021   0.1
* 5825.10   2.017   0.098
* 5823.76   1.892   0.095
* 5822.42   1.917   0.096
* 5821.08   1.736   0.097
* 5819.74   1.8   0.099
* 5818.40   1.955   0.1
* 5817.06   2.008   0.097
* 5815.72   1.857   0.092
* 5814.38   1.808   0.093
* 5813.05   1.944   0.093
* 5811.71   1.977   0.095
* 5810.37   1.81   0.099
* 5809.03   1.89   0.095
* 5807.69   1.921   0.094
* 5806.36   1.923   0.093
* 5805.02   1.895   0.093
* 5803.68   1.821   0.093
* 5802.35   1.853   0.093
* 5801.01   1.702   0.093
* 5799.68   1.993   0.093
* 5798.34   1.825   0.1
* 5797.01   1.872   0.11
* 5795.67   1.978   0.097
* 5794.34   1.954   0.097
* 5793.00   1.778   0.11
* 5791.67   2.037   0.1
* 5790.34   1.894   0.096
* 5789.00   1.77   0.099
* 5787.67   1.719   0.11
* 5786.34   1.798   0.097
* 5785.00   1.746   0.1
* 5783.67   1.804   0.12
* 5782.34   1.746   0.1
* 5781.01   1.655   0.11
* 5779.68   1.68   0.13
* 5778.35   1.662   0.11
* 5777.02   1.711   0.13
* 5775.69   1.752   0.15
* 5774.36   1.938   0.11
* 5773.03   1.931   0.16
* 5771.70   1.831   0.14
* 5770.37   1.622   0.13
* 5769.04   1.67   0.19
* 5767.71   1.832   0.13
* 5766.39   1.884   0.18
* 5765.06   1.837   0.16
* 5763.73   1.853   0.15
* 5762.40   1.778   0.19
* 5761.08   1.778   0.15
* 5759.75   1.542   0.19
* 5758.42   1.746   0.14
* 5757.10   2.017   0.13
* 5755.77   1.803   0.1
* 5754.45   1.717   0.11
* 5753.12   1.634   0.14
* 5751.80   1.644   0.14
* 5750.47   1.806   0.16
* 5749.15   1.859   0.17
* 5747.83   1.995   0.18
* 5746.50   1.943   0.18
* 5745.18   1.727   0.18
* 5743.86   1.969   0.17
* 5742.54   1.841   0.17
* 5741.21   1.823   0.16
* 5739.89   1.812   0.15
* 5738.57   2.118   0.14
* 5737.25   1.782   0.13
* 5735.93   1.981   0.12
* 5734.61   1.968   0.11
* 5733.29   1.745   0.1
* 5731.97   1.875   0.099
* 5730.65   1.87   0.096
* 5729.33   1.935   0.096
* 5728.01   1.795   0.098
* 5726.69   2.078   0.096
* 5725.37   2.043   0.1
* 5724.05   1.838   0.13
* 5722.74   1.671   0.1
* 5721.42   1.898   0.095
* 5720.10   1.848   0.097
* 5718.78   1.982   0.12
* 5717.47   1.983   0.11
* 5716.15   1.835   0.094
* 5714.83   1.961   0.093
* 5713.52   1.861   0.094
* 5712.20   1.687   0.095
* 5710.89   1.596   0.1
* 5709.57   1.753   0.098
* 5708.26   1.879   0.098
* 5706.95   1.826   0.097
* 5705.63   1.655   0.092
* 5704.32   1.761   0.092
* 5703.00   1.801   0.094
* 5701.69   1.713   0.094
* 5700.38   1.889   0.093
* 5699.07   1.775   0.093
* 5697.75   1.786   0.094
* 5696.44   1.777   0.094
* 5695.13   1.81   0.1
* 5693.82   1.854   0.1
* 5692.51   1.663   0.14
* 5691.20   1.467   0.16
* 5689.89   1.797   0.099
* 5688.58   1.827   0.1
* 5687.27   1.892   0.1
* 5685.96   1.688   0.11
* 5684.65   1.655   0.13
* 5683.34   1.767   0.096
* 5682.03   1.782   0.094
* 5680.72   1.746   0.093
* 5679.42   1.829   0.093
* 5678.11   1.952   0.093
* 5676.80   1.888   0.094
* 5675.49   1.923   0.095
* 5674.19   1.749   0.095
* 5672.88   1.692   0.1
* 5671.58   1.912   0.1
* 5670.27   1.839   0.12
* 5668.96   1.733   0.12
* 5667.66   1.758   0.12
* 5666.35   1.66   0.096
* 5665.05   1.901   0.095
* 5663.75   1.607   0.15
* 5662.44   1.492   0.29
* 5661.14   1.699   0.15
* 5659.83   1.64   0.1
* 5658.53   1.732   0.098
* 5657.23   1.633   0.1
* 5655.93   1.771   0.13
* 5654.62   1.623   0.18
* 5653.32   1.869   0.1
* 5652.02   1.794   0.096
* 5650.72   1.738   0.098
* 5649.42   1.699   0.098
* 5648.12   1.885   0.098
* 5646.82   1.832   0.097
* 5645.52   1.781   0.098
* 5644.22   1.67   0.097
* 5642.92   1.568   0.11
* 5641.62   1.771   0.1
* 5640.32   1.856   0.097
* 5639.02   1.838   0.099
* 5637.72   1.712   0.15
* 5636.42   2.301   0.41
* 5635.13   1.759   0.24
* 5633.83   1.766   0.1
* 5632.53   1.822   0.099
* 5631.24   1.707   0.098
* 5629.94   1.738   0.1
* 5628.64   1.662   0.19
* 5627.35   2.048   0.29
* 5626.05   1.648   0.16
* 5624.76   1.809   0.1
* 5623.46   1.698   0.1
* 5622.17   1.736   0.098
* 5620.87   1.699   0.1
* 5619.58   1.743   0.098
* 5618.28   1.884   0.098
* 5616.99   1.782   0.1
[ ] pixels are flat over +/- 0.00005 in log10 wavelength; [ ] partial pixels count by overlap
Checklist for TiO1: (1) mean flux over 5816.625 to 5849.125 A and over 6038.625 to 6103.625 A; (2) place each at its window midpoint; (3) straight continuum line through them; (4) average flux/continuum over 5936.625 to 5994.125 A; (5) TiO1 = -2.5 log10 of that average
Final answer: 0.10 mag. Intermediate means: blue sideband 1.92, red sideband 1.95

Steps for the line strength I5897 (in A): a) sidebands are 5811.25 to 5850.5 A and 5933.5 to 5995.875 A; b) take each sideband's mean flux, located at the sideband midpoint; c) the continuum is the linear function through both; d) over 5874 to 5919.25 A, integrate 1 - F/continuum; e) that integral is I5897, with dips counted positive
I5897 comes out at 6.1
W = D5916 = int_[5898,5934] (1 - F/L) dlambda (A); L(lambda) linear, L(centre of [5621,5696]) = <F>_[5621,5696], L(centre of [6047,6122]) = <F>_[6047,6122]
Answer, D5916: 2.91 A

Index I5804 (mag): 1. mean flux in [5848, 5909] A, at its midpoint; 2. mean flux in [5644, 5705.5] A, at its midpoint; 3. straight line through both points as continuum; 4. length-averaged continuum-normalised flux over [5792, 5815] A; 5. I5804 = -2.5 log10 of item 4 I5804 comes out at -0.12 mag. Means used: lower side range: 1.76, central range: 1.88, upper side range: 1.65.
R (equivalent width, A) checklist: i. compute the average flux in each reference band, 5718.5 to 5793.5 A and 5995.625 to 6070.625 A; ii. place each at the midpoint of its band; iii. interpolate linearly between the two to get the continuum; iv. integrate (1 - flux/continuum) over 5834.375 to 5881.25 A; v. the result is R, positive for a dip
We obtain 1.3 A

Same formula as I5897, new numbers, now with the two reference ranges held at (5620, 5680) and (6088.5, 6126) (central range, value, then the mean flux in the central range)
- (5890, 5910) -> 3.25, 1.55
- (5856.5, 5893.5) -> 4.05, 1.64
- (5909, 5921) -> 0.92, 1.71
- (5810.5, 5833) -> -0.87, 1.89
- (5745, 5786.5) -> 0.62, 1.78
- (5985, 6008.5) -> 1.15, 1.79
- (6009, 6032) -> 0.59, 1.84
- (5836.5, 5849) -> -1.11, 1.99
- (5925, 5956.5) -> 1.18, 1.79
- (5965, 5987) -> 1.28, 1.76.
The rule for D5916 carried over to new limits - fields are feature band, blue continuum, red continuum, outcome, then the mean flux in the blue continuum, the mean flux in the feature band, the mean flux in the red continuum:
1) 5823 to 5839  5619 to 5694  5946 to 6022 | -1.47 A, 1.76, 1.94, 1.78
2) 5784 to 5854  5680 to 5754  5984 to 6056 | -1.87 A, 1.82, 1.88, 1.85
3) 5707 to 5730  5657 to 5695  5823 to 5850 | -0.75 A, 1.75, 1.86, 1.93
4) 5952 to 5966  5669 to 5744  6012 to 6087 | 1.35 A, 1.83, 1.71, 1.91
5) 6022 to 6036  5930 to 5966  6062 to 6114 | -0.07 A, 1.79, 1.89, 1.94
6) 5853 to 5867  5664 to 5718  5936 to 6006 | 0.56 A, 1.79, 1.71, 1.78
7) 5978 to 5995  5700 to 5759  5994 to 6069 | 1.42 A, 1.84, 1.72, 1.88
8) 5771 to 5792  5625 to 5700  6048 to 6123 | 0.31 A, 1.77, 1.79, 1.93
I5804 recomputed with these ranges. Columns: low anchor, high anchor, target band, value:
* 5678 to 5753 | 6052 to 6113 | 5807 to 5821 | -0.02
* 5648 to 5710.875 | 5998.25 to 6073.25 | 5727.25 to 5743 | -0.06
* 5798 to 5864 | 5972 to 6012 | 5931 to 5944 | 0.00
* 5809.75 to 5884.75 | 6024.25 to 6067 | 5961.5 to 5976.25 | 0.06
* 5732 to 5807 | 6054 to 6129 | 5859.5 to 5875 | 0.04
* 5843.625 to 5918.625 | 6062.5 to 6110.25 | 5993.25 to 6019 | 0.01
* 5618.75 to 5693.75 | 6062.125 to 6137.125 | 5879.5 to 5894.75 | 0.23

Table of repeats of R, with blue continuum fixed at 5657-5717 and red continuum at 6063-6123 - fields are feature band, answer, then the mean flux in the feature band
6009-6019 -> 0.3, 1.83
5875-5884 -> 0.9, 1.65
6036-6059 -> -0.6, 1.96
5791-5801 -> -0.5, 1.91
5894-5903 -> 1.7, 1.51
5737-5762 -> -0.4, 1.82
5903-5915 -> 0.8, 1.73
